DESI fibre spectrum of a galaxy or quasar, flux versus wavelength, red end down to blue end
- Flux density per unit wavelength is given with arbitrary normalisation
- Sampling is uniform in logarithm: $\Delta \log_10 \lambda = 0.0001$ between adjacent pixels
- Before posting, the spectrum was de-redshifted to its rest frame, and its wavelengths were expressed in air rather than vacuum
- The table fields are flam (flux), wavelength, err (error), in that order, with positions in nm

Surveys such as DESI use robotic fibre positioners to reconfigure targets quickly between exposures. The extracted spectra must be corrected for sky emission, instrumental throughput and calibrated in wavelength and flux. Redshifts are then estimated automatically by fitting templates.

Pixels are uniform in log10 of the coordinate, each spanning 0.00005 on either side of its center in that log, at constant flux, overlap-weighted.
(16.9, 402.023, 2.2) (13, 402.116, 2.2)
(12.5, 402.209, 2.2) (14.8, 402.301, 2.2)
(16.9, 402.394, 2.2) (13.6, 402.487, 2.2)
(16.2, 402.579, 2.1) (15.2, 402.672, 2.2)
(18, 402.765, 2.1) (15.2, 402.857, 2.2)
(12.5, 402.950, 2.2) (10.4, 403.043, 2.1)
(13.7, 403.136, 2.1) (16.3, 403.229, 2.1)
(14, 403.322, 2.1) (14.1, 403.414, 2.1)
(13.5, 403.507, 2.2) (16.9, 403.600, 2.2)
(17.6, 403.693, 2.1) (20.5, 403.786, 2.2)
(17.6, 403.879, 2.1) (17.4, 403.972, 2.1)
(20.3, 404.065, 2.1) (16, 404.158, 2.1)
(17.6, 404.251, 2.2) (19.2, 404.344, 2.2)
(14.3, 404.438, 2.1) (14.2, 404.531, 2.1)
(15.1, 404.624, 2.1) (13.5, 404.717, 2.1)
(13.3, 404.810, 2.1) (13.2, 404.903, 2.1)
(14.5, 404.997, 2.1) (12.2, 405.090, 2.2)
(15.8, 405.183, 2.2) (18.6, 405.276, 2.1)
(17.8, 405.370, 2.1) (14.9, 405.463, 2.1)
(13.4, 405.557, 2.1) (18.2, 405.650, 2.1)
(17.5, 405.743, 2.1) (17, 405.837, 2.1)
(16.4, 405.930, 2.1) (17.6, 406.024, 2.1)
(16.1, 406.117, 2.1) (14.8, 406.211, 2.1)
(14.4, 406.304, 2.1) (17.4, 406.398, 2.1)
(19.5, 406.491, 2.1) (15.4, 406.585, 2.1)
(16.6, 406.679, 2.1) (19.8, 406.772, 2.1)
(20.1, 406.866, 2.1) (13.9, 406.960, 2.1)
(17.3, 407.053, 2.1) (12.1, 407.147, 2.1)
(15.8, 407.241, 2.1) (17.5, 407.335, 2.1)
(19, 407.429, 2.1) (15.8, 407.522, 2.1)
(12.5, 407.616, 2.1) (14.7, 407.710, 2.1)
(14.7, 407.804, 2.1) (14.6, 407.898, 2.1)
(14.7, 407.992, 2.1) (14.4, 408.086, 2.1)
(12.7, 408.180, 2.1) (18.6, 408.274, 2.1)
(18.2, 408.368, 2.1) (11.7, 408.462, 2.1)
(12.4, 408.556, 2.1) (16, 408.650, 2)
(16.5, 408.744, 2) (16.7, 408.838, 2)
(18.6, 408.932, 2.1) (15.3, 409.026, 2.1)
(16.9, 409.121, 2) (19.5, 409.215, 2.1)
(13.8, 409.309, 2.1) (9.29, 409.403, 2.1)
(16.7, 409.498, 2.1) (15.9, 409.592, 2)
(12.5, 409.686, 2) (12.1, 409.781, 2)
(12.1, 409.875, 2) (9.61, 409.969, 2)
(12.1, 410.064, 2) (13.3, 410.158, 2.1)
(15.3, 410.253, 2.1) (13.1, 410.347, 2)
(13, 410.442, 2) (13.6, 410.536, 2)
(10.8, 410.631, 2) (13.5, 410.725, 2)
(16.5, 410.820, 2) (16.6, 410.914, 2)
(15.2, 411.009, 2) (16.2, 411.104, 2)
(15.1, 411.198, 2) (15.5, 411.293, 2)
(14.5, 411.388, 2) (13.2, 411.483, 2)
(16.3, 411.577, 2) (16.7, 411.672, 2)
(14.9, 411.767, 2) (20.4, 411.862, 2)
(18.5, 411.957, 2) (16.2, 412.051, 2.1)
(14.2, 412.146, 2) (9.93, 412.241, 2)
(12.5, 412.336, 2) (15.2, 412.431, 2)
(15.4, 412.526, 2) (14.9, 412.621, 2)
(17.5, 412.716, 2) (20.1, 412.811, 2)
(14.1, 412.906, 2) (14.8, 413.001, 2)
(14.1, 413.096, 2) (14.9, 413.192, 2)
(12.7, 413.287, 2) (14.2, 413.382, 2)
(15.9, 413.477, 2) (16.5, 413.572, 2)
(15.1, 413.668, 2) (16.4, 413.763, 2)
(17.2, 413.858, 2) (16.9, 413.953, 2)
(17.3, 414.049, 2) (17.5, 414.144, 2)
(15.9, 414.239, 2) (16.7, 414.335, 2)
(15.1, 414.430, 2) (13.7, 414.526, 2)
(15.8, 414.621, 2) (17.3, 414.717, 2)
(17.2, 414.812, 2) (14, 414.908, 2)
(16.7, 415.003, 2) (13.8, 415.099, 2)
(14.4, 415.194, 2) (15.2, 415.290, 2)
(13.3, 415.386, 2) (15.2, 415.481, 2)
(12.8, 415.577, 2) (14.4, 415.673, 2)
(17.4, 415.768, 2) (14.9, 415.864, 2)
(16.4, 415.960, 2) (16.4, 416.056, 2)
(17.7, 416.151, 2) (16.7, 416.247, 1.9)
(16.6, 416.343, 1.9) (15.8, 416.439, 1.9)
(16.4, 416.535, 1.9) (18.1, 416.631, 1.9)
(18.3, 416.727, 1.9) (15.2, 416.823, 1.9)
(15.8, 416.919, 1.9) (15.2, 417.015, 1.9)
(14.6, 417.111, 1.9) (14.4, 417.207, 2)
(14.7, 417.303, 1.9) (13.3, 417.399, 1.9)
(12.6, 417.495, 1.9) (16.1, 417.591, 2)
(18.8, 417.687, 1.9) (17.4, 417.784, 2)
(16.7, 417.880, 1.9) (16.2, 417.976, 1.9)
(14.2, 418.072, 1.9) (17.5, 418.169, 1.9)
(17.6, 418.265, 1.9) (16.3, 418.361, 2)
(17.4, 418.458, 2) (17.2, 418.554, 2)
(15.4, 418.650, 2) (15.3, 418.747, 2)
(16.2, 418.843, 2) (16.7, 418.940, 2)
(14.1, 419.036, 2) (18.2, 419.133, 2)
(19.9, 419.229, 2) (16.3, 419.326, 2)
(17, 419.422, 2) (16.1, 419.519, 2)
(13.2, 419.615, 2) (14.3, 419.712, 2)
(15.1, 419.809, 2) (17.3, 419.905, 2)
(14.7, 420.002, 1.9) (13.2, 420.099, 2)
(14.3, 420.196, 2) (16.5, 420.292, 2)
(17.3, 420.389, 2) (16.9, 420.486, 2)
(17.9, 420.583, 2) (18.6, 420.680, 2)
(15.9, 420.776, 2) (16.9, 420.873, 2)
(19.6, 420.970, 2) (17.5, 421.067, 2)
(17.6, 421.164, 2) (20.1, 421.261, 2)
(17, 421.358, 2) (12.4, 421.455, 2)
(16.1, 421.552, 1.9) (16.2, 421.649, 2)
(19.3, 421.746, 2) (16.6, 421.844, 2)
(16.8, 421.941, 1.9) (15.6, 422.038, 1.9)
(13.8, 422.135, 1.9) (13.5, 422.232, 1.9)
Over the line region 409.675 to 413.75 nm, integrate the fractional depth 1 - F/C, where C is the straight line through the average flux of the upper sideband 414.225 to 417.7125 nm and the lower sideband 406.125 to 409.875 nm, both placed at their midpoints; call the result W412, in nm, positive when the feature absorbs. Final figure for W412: 0.24 nm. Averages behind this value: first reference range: 15.6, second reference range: 15.6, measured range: 14.7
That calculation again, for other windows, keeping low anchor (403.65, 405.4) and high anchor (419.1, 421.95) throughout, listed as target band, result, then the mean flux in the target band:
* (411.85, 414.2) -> 0.12 nm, 15.6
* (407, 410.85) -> 0.41 nm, 14.6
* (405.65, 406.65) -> -0.03 nm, 16.7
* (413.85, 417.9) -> 0.17 nm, 15.8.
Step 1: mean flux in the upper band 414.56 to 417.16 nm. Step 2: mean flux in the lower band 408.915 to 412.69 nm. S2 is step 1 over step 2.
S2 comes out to 1.1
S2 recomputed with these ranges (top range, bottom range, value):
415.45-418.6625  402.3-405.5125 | 1.03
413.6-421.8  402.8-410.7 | 1.05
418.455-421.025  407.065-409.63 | 1.06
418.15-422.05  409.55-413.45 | 1.14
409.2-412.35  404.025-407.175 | 0.89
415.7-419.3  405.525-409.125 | 1.01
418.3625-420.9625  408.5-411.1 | 1.13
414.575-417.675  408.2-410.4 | 1.07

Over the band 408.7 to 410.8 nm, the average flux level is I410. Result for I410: 14.1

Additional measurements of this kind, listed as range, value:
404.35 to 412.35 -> 15.2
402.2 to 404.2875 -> 15.7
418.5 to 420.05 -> 16.1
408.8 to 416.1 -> 15.1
